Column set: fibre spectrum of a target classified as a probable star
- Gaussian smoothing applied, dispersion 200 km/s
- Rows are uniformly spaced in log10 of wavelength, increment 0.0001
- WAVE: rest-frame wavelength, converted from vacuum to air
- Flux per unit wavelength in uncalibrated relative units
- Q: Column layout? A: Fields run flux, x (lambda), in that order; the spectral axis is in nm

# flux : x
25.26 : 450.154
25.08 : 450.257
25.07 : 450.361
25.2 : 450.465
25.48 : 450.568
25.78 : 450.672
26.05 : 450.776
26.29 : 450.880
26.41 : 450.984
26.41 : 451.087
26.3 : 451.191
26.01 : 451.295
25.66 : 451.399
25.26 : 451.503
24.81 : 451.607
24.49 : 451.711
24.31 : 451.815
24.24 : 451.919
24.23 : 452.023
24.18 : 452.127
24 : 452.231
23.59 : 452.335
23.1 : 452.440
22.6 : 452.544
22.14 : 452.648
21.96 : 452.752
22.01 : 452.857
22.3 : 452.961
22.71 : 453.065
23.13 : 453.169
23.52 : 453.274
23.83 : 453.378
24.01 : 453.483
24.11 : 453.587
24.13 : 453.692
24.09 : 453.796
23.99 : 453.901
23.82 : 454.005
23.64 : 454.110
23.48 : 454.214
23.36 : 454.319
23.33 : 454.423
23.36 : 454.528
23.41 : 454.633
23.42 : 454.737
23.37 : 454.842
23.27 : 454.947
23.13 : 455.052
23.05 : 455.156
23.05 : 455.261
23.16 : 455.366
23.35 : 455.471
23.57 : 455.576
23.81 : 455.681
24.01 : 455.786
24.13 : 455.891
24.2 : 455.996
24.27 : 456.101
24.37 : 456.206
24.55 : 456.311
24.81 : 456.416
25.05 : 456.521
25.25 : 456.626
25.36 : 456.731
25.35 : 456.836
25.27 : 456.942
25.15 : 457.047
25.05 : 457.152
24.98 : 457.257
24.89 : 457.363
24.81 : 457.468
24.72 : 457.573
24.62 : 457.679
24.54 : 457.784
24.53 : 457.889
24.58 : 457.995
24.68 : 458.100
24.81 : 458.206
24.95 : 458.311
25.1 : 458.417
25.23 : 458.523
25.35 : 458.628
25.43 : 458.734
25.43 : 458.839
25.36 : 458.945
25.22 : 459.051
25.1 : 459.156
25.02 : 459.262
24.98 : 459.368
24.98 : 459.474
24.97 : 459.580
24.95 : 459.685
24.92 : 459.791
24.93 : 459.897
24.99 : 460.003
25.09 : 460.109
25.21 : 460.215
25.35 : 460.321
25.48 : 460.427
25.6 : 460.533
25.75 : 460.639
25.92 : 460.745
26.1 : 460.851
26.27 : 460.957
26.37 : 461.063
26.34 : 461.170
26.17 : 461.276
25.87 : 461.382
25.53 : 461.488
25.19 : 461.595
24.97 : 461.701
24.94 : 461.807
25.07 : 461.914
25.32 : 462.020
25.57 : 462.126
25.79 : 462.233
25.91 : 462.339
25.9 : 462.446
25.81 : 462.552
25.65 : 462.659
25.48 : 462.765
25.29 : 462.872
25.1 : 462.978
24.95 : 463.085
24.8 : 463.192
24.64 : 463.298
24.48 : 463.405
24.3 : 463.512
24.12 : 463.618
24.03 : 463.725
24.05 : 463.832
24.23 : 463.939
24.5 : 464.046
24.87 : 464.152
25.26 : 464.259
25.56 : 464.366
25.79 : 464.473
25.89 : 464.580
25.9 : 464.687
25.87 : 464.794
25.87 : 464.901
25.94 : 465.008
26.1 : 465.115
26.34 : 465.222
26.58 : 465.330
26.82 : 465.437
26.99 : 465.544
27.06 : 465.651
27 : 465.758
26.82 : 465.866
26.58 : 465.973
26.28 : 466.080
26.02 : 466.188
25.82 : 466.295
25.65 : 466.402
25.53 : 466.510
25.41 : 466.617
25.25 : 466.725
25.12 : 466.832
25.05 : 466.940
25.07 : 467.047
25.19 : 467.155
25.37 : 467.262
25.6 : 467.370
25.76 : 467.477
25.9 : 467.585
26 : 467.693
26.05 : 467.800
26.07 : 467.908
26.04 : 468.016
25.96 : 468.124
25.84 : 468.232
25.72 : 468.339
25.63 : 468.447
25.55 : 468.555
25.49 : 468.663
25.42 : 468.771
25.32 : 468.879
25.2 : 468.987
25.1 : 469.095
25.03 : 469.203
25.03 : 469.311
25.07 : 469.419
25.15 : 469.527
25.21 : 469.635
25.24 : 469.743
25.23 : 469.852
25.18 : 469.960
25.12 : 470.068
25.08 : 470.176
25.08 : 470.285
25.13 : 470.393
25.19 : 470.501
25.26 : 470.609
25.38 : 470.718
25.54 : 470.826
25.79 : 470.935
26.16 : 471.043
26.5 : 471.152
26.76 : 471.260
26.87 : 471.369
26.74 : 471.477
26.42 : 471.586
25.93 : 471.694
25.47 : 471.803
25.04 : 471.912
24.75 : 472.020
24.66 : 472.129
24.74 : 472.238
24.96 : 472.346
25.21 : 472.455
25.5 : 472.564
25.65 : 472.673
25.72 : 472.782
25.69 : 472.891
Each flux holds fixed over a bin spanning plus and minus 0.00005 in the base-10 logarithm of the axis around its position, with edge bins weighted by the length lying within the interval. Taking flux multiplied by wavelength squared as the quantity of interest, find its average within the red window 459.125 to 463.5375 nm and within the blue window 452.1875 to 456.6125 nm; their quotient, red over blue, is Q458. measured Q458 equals 1.11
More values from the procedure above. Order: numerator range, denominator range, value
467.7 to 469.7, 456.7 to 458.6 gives 1.07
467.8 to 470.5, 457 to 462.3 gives 1.05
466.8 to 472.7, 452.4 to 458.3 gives 1.13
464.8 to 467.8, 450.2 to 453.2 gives 1.13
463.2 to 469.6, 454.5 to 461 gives 1.07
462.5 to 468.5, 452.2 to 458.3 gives 1.12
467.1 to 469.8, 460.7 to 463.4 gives 1.03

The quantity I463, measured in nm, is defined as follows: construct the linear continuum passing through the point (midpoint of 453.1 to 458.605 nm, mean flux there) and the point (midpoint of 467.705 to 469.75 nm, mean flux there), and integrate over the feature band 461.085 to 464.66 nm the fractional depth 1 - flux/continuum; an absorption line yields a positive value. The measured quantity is -0.04 nm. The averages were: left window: 24.2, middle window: 25.2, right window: 25.5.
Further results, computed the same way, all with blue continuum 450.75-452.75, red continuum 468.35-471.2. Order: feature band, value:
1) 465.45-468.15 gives -0.07 nm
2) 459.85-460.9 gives -0.02 nm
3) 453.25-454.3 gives 0.04 nm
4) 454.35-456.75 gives 0.09 nm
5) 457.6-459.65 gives -0.01 nm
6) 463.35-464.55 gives 0.02 nm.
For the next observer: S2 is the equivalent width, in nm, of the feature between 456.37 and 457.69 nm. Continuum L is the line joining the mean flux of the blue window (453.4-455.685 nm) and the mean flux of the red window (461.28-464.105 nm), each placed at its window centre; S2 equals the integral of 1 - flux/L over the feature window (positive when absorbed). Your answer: -0.06 nm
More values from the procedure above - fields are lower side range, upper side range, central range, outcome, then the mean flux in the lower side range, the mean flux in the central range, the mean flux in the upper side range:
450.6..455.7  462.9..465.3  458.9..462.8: -0.11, 23.9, 25.5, 25.1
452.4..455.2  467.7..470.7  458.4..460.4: -0.09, 23.3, 25.1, 25.4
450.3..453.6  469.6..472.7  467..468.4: -0.02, 24.4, 25.7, 25.5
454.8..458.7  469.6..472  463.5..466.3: -0.07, 24.4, 25.7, 25.6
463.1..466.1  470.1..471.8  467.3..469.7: 0.02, 25.6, 25.6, 25.8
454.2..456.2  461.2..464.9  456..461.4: -0.20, 23.5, 25.2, 25.2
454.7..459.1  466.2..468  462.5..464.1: 0.03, 24.5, 24.8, 25.6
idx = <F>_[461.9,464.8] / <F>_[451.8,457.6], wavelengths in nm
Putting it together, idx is 1.1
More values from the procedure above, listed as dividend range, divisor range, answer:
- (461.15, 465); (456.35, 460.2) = 1.01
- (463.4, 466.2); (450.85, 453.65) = 1.07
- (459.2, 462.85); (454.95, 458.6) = 1.04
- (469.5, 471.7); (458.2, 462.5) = 1.01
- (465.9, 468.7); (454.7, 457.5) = 1.06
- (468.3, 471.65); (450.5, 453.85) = 1.05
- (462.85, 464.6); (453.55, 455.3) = 1.05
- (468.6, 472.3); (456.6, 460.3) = 1.02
